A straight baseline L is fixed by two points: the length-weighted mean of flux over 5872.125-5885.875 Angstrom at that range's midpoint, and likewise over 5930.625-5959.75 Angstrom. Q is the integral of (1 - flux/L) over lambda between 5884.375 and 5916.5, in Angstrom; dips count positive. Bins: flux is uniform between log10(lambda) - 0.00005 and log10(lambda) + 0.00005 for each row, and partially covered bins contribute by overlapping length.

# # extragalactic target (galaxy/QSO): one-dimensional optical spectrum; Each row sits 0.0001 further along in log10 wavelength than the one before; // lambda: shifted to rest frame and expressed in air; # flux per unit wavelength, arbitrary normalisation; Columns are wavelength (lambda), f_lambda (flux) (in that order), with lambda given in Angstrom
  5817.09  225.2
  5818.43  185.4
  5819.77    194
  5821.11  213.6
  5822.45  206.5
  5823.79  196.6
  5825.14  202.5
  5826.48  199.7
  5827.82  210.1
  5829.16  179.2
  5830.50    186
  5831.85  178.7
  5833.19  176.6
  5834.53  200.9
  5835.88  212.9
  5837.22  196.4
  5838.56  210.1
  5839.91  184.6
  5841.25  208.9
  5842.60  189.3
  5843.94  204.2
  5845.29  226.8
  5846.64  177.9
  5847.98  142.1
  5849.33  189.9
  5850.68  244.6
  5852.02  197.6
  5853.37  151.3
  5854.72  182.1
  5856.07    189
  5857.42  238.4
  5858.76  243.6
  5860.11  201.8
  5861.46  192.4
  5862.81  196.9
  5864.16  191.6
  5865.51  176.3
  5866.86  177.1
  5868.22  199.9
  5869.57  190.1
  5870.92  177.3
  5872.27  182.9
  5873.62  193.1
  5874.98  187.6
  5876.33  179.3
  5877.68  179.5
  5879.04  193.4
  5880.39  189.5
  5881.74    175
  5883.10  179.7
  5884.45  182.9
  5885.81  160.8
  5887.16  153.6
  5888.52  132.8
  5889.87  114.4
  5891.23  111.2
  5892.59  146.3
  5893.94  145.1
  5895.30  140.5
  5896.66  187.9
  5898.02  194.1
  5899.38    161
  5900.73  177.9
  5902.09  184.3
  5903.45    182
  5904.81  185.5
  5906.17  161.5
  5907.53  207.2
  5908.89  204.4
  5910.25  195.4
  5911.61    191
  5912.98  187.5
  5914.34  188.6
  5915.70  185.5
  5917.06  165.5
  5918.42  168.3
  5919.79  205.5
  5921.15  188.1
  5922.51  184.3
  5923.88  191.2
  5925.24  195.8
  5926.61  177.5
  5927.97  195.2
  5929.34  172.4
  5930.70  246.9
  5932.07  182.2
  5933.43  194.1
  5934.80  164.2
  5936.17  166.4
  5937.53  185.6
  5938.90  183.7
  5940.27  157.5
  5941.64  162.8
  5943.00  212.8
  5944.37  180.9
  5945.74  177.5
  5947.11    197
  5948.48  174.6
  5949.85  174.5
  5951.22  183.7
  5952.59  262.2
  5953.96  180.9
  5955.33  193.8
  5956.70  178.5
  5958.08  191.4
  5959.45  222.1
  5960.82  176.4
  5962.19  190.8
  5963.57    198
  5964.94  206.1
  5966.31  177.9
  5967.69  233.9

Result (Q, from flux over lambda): 2.6 Angstrom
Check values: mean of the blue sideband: 183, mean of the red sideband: 188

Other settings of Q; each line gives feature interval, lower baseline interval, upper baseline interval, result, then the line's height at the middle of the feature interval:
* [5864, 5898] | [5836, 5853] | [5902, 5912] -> 4.0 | 193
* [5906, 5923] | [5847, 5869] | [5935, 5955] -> 0.1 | 189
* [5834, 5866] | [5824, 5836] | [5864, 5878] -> -1.5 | 189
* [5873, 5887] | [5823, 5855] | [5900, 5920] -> 0.6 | 189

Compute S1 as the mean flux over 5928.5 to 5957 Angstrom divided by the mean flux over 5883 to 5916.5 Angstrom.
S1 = 1.10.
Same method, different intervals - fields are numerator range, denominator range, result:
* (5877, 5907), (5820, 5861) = 0.84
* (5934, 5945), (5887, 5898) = 1.23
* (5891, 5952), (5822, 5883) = 0.94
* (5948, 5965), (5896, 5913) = 1.05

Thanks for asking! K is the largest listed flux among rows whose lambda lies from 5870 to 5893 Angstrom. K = 193.4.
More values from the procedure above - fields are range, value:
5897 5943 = 246.9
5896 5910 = 207.2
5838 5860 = 244.6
